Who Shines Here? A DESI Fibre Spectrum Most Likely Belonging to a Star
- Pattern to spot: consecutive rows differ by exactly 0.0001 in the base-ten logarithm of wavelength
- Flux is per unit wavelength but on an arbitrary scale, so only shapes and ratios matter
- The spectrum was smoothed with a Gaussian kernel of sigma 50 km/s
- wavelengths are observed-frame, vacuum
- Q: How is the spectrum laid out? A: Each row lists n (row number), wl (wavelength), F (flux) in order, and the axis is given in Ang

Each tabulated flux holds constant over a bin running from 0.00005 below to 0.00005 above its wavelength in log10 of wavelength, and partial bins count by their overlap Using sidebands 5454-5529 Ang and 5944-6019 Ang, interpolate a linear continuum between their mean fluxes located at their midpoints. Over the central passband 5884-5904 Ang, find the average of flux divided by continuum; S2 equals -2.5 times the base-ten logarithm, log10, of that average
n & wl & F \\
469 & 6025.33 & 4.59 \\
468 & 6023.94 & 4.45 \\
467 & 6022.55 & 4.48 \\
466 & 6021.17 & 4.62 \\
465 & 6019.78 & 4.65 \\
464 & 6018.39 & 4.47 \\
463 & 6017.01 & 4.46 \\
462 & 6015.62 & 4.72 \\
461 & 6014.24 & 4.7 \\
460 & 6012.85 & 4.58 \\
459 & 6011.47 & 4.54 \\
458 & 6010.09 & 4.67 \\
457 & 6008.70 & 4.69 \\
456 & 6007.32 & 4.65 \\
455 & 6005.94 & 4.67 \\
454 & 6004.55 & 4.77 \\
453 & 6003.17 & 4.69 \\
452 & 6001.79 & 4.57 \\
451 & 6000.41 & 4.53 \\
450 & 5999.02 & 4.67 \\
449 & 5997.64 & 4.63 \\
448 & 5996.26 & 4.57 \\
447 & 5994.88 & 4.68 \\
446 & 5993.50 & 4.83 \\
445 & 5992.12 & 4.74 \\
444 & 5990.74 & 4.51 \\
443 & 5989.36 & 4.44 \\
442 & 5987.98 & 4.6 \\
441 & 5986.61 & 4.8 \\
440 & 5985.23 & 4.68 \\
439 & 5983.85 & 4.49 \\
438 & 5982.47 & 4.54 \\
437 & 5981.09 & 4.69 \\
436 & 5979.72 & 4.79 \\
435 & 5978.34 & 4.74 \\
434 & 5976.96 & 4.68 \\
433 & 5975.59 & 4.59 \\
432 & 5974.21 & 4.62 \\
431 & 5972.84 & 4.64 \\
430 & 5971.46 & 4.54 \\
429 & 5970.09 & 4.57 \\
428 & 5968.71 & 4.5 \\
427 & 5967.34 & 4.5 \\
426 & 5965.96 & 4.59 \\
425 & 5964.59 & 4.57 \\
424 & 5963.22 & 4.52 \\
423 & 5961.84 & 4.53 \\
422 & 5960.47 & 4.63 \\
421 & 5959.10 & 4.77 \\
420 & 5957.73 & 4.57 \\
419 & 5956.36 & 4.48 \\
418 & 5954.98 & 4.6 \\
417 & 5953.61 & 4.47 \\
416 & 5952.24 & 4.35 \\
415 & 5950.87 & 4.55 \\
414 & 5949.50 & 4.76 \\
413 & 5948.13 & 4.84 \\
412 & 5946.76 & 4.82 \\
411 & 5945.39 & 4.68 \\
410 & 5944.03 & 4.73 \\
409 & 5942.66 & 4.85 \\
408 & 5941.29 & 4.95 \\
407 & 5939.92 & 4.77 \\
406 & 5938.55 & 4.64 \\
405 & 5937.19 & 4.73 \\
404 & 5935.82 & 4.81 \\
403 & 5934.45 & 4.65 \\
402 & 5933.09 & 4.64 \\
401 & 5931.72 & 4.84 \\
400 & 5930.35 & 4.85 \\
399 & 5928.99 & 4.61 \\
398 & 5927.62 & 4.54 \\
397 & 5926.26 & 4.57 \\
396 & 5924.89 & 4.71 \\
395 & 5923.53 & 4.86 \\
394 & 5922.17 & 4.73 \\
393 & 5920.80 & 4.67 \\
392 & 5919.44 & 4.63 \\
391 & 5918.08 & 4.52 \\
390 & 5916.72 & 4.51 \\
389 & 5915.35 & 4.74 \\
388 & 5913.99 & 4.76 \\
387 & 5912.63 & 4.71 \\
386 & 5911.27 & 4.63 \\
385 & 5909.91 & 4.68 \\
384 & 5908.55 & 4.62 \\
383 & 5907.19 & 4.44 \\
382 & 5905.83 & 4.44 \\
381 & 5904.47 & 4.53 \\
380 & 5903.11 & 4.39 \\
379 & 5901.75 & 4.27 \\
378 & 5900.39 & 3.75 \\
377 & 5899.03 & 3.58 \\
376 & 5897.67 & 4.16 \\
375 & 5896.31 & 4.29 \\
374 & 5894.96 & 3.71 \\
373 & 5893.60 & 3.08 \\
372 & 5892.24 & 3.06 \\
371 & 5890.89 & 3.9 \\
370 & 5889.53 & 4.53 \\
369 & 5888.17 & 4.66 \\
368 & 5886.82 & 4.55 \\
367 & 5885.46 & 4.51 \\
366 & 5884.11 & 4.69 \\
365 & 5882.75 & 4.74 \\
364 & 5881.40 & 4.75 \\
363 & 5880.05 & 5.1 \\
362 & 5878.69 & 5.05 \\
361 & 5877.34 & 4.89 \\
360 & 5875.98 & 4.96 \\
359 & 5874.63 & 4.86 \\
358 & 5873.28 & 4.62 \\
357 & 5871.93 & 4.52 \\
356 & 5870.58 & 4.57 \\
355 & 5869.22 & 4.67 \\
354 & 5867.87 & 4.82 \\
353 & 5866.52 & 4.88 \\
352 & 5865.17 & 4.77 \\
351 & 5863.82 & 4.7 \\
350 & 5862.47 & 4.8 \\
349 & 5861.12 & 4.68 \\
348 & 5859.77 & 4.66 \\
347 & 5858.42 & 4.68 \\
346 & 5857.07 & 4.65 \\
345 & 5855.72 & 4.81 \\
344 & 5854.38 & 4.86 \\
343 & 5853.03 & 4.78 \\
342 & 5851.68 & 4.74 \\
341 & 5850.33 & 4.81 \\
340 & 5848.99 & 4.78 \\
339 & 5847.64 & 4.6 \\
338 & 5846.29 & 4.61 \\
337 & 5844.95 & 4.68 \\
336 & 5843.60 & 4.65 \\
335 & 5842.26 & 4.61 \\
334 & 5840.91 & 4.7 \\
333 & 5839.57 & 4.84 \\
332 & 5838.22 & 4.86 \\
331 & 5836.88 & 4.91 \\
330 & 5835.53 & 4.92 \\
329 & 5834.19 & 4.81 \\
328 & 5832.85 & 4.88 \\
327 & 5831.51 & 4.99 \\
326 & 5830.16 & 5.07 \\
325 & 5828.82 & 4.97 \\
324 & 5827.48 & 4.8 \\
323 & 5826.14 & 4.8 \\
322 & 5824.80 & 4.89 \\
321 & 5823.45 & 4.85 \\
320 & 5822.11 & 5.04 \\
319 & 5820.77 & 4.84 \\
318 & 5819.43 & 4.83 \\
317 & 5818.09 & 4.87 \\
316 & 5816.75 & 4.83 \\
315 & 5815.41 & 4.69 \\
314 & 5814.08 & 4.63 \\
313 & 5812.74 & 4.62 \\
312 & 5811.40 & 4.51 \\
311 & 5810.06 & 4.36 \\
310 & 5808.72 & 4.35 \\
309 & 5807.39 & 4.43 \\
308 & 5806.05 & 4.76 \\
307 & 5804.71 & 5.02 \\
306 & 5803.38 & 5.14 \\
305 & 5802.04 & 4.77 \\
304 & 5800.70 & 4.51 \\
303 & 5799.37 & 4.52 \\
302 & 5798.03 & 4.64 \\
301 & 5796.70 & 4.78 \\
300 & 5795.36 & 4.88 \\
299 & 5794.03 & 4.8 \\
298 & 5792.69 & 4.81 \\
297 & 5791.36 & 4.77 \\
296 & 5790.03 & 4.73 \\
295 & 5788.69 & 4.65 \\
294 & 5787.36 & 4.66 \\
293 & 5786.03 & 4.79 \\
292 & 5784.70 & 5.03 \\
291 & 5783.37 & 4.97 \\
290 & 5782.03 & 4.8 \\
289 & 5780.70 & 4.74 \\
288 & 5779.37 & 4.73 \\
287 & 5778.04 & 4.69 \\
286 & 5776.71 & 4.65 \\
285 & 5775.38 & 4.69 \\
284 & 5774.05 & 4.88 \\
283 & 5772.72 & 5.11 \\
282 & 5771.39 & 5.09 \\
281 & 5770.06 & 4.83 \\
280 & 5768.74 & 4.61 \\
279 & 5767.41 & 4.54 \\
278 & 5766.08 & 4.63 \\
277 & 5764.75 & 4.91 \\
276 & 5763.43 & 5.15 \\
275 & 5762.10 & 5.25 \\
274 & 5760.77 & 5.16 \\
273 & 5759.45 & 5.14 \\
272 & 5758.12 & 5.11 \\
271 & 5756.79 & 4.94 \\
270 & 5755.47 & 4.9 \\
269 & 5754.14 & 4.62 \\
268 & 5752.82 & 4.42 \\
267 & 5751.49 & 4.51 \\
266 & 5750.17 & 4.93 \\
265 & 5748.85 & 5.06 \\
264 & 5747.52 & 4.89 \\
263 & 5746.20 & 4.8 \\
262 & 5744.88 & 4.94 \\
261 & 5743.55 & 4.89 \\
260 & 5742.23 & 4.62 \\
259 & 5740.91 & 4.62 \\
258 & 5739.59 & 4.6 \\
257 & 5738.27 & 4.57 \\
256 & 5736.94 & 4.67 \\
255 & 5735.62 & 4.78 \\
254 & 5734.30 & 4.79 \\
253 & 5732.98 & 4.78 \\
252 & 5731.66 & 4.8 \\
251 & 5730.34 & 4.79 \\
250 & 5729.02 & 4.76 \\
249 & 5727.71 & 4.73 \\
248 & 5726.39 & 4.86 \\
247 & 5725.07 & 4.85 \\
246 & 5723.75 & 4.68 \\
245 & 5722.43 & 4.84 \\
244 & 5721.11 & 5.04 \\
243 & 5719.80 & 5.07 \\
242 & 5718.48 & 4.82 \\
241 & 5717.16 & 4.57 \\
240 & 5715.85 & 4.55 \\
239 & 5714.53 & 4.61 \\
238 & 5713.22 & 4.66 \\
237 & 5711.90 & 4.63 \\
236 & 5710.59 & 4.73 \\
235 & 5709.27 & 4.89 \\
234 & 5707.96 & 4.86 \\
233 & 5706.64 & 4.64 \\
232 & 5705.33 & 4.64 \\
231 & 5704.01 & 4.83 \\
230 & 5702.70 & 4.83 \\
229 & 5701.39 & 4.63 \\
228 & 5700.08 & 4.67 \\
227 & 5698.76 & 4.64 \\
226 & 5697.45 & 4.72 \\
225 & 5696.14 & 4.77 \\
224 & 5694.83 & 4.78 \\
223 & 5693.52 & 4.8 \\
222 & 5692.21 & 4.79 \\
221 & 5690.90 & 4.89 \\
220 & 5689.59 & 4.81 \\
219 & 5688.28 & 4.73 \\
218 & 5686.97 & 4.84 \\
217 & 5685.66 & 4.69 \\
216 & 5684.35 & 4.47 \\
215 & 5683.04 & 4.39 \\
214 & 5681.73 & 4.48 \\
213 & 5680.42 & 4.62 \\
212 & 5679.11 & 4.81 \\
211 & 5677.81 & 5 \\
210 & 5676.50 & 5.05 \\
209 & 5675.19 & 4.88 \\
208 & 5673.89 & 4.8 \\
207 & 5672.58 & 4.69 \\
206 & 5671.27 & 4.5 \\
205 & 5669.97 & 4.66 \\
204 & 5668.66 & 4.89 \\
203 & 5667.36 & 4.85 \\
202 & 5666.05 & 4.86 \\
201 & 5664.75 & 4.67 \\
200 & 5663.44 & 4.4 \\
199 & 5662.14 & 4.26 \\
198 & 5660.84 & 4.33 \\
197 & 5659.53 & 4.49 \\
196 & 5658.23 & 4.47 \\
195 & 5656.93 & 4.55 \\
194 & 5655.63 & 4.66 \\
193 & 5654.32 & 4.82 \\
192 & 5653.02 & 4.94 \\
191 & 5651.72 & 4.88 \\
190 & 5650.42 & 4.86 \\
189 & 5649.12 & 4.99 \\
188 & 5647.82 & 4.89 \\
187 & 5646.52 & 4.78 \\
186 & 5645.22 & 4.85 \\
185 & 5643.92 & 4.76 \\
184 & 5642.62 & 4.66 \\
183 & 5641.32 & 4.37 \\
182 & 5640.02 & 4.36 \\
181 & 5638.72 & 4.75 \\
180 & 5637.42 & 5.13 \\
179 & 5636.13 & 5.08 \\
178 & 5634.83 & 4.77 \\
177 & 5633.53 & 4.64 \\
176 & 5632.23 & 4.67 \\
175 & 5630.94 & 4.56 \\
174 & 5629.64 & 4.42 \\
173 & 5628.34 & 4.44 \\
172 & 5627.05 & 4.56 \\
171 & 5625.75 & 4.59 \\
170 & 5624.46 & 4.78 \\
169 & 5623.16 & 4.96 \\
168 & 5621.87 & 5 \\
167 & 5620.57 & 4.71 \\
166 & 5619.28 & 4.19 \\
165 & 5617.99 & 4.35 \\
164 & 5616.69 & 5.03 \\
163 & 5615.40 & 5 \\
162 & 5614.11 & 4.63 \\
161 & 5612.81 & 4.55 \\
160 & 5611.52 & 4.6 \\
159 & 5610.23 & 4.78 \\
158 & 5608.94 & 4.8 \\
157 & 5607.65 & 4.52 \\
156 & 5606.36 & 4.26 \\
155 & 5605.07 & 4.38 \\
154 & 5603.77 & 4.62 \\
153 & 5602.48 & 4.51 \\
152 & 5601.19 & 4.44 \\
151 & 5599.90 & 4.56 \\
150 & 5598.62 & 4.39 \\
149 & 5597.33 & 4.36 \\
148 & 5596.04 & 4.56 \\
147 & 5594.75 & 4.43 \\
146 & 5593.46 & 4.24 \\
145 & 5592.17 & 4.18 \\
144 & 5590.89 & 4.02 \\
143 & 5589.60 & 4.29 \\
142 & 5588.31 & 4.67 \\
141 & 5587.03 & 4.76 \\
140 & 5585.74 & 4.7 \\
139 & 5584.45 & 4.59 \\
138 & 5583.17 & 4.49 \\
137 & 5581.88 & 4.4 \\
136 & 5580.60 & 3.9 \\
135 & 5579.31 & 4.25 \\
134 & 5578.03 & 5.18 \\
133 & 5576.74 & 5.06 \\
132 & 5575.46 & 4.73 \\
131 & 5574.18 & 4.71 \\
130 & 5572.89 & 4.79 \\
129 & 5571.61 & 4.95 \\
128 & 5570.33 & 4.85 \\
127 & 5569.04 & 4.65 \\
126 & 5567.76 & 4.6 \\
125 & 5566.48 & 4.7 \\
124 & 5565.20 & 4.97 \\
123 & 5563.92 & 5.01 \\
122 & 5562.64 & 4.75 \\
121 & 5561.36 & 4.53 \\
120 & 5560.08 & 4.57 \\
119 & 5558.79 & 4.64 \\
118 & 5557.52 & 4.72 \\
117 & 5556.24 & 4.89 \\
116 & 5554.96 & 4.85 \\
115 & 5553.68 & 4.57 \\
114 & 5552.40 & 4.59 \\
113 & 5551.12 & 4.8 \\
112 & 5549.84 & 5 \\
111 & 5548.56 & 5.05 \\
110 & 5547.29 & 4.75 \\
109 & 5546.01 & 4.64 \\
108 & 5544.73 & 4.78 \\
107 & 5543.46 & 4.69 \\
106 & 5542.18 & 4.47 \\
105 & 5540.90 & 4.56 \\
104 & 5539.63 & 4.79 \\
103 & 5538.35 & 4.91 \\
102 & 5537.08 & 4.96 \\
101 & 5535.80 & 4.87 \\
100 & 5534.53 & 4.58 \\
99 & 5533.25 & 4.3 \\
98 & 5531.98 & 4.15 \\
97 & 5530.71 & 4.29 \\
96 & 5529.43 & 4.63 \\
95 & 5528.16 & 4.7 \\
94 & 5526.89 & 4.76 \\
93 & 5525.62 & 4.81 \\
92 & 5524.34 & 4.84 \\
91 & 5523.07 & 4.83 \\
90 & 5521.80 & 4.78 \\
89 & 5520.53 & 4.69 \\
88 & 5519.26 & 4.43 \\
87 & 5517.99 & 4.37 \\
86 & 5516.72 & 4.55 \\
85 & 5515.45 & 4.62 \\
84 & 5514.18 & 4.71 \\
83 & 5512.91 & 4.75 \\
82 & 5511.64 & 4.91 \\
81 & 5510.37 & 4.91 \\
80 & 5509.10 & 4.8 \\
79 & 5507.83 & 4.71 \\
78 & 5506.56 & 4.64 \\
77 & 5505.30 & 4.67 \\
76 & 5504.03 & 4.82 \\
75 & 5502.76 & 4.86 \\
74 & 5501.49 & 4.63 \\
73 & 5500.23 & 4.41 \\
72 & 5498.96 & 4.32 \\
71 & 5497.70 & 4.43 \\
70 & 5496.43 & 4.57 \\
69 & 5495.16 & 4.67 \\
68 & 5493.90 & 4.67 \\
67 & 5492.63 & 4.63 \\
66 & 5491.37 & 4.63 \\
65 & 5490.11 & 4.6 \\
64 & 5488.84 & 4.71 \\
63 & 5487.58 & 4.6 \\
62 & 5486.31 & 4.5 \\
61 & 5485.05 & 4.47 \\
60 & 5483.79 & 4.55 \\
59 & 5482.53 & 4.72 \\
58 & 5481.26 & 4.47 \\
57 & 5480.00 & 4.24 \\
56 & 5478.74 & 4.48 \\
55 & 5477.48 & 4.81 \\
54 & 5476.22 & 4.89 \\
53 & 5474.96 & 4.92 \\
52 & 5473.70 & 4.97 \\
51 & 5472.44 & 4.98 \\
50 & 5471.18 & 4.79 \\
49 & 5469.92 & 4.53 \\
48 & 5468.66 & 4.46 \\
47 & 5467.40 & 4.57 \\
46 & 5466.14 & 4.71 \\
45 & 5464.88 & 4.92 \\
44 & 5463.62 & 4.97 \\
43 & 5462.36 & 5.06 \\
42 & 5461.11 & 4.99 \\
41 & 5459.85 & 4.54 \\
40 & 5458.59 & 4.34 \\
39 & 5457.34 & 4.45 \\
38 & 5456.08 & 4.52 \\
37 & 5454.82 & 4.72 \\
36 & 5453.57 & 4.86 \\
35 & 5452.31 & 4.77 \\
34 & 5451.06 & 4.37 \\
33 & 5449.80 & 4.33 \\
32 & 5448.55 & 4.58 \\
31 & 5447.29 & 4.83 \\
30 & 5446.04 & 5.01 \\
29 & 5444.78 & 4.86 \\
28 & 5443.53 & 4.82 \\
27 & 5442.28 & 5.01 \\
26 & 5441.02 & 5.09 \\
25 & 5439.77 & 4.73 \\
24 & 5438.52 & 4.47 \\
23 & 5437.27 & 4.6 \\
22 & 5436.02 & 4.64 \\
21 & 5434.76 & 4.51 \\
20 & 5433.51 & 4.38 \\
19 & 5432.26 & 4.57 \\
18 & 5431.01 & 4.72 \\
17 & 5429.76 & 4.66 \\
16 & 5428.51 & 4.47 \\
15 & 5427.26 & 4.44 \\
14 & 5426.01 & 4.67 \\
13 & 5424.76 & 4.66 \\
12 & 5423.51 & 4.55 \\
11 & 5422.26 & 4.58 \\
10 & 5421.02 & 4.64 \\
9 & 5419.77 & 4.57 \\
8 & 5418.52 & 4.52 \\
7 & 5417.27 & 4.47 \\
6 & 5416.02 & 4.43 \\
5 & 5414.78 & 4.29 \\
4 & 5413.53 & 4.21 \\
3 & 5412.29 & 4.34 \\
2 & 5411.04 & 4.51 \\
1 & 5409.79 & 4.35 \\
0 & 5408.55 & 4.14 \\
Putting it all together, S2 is 0.14 mag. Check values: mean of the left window 4.67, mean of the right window 4.62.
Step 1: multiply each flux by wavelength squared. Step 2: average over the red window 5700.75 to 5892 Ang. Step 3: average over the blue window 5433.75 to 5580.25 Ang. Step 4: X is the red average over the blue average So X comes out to 1.1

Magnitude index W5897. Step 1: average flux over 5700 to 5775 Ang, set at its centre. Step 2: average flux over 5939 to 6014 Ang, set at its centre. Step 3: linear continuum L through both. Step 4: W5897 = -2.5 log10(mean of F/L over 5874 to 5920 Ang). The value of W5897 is 0.06 mag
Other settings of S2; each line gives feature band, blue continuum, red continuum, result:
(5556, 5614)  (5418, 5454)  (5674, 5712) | 0.03 mag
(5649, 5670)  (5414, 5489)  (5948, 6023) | -0.01 mag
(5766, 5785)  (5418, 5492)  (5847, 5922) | -0.05 mag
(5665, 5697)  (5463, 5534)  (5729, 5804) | 0.00 mag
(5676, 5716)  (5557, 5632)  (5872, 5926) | -0.04 mag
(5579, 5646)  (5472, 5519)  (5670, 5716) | 0.03 mag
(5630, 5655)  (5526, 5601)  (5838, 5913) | -0.04 mag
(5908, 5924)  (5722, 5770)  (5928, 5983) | 0.00 mag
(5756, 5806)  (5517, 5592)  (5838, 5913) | -0.06 mag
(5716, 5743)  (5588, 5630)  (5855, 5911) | -0.06 mag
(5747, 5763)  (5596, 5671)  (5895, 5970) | -0.07 mag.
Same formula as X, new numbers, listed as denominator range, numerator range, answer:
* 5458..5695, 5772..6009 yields 1.11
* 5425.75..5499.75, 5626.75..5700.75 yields 1.09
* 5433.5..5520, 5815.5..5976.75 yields 1.15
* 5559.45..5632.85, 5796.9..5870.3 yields 1.12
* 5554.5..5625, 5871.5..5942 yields 1.09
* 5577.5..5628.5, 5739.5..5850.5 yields 1.13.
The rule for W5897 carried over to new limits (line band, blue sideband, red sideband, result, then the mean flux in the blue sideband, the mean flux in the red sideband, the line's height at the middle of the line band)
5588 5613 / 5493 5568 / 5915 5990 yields 0.05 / 4.69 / 4.65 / 4.68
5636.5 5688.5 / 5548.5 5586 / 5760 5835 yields 0.01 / 4.71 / 4.8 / 4.75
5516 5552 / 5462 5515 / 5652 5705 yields 0.00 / 4.68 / 4.7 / 4.68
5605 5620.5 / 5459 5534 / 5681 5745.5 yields 0.02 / 4.66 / 4.73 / 4.7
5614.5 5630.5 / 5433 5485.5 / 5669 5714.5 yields 0.01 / 4.69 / 4.73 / 4.72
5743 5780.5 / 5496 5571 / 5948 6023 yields -0.05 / 4.69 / 4.61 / 4.65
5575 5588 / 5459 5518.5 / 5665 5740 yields 0.02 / 4.67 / 4.75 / 4.71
